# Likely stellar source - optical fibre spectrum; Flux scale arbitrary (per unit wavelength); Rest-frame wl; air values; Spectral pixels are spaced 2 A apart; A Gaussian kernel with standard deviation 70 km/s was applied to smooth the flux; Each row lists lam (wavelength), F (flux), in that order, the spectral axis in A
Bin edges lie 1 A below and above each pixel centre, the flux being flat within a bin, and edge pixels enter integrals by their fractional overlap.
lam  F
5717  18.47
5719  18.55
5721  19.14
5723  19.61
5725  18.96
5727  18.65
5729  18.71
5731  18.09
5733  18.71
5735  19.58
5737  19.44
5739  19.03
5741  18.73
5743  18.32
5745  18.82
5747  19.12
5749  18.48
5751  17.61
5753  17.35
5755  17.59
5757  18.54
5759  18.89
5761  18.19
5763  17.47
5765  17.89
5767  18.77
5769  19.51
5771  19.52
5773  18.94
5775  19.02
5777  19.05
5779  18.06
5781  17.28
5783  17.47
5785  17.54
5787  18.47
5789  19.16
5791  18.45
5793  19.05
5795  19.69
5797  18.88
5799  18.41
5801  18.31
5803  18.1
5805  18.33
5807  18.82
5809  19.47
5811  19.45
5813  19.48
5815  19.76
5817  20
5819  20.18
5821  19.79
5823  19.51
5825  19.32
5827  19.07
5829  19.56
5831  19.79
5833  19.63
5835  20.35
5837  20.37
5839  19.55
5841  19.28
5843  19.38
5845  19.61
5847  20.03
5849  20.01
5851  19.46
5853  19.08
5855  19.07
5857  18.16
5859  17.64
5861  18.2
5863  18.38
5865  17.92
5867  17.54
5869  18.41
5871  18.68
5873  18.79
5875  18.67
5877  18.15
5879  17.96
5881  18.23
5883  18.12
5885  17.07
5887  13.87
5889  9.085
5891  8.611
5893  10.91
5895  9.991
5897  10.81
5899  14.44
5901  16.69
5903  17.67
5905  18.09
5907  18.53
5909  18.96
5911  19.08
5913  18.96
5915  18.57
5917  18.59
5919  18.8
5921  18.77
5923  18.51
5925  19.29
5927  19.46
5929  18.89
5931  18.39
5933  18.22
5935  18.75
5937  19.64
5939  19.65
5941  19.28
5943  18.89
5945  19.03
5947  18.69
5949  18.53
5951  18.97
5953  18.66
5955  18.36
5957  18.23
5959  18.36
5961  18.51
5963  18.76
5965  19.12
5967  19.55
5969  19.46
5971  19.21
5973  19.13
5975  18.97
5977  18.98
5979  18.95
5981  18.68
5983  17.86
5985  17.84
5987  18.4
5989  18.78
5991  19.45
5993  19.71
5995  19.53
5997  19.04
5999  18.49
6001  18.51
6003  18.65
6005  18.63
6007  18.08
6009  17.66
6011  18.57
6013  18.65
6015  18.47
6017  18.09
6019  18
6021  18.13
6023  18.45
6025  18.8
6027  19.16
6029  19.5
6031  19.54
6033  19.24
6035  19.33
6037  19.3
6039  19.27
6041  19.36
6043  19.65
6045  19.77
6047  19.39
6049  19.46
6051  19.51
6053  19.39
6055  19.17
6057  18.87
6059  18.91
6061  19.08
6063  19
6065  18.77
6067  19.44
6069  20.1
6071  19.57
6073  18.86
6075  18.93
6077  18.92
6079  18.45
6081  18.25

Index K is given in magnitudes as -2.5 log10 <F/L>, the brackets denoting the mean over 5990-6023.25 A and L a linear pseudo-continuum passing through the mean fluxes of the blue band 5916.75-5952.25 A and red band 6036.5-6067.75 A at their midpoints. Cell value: 0.03 mag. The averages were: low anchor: 18.9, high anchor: 19.3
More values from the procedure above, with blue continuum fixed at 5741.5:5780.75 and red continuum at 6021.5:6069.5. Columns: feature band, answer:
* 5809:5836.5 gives -0.060 mag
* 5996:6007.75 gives 0.032 mag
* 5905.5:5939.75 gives 0.002 mag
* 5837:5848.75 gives -0.055 mag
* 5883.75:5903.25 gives 0.419 mag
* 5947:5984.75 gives 0.015 mag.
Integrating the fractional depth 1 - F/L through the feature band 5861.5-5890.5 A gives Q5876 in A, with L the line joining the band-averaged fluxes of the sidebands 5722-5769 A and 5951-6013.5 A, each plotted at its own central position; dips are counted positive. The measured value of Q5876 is 2.5 A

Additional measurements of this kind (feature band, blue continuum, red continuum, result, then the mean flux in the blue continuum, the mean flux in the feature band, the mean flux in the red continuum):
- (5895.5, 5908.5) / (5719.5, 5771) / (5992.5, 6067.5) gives 2.00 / 18.6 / 15.9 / 19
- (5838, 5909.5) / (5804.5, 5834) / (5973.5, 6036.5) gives 8.18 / 19.5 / 17.1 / 18.7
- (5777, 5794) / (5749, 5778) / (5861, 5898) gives -0.29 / 18.5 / 18.2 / 15.7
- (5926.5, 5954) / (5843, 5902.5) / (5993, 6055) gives -1.88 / 16.7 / 18.9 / 18.9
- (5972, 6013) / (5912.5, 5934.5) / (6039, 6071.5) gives 0.79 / 18.8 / 18.7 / 19.3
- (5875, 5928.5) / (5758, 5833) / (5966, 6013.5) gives 6.64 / 18.9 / 16.5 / 18.8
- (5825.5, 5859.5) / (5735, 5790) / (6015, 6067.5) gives -1.44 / 18.5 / 19.4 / 19.1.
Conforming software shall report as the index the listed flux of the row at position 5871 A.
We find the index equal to 18.68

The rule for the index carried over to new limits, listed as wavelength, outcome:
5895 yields 9.991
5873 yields 18.79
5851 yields 19.46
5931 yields 18.39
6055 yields 19.17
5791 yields 18.45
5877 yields 18.15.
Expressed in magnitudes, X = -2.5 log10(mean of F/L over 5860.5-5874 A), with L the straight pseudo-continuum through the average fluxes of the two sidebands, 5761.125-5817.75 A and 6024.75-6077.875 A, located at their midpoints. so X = 0.04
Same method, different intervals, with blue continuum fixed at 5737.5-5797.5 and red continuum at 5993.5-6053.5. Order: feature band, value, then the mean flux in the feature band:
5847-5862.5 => -0.01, 18.9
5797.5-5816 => -0.02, 18.9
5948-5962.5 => 0.02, 18.5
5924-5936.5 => -0.01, 18.9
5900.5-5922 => 0.02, 18.5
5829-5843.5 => -0.07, 19.8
